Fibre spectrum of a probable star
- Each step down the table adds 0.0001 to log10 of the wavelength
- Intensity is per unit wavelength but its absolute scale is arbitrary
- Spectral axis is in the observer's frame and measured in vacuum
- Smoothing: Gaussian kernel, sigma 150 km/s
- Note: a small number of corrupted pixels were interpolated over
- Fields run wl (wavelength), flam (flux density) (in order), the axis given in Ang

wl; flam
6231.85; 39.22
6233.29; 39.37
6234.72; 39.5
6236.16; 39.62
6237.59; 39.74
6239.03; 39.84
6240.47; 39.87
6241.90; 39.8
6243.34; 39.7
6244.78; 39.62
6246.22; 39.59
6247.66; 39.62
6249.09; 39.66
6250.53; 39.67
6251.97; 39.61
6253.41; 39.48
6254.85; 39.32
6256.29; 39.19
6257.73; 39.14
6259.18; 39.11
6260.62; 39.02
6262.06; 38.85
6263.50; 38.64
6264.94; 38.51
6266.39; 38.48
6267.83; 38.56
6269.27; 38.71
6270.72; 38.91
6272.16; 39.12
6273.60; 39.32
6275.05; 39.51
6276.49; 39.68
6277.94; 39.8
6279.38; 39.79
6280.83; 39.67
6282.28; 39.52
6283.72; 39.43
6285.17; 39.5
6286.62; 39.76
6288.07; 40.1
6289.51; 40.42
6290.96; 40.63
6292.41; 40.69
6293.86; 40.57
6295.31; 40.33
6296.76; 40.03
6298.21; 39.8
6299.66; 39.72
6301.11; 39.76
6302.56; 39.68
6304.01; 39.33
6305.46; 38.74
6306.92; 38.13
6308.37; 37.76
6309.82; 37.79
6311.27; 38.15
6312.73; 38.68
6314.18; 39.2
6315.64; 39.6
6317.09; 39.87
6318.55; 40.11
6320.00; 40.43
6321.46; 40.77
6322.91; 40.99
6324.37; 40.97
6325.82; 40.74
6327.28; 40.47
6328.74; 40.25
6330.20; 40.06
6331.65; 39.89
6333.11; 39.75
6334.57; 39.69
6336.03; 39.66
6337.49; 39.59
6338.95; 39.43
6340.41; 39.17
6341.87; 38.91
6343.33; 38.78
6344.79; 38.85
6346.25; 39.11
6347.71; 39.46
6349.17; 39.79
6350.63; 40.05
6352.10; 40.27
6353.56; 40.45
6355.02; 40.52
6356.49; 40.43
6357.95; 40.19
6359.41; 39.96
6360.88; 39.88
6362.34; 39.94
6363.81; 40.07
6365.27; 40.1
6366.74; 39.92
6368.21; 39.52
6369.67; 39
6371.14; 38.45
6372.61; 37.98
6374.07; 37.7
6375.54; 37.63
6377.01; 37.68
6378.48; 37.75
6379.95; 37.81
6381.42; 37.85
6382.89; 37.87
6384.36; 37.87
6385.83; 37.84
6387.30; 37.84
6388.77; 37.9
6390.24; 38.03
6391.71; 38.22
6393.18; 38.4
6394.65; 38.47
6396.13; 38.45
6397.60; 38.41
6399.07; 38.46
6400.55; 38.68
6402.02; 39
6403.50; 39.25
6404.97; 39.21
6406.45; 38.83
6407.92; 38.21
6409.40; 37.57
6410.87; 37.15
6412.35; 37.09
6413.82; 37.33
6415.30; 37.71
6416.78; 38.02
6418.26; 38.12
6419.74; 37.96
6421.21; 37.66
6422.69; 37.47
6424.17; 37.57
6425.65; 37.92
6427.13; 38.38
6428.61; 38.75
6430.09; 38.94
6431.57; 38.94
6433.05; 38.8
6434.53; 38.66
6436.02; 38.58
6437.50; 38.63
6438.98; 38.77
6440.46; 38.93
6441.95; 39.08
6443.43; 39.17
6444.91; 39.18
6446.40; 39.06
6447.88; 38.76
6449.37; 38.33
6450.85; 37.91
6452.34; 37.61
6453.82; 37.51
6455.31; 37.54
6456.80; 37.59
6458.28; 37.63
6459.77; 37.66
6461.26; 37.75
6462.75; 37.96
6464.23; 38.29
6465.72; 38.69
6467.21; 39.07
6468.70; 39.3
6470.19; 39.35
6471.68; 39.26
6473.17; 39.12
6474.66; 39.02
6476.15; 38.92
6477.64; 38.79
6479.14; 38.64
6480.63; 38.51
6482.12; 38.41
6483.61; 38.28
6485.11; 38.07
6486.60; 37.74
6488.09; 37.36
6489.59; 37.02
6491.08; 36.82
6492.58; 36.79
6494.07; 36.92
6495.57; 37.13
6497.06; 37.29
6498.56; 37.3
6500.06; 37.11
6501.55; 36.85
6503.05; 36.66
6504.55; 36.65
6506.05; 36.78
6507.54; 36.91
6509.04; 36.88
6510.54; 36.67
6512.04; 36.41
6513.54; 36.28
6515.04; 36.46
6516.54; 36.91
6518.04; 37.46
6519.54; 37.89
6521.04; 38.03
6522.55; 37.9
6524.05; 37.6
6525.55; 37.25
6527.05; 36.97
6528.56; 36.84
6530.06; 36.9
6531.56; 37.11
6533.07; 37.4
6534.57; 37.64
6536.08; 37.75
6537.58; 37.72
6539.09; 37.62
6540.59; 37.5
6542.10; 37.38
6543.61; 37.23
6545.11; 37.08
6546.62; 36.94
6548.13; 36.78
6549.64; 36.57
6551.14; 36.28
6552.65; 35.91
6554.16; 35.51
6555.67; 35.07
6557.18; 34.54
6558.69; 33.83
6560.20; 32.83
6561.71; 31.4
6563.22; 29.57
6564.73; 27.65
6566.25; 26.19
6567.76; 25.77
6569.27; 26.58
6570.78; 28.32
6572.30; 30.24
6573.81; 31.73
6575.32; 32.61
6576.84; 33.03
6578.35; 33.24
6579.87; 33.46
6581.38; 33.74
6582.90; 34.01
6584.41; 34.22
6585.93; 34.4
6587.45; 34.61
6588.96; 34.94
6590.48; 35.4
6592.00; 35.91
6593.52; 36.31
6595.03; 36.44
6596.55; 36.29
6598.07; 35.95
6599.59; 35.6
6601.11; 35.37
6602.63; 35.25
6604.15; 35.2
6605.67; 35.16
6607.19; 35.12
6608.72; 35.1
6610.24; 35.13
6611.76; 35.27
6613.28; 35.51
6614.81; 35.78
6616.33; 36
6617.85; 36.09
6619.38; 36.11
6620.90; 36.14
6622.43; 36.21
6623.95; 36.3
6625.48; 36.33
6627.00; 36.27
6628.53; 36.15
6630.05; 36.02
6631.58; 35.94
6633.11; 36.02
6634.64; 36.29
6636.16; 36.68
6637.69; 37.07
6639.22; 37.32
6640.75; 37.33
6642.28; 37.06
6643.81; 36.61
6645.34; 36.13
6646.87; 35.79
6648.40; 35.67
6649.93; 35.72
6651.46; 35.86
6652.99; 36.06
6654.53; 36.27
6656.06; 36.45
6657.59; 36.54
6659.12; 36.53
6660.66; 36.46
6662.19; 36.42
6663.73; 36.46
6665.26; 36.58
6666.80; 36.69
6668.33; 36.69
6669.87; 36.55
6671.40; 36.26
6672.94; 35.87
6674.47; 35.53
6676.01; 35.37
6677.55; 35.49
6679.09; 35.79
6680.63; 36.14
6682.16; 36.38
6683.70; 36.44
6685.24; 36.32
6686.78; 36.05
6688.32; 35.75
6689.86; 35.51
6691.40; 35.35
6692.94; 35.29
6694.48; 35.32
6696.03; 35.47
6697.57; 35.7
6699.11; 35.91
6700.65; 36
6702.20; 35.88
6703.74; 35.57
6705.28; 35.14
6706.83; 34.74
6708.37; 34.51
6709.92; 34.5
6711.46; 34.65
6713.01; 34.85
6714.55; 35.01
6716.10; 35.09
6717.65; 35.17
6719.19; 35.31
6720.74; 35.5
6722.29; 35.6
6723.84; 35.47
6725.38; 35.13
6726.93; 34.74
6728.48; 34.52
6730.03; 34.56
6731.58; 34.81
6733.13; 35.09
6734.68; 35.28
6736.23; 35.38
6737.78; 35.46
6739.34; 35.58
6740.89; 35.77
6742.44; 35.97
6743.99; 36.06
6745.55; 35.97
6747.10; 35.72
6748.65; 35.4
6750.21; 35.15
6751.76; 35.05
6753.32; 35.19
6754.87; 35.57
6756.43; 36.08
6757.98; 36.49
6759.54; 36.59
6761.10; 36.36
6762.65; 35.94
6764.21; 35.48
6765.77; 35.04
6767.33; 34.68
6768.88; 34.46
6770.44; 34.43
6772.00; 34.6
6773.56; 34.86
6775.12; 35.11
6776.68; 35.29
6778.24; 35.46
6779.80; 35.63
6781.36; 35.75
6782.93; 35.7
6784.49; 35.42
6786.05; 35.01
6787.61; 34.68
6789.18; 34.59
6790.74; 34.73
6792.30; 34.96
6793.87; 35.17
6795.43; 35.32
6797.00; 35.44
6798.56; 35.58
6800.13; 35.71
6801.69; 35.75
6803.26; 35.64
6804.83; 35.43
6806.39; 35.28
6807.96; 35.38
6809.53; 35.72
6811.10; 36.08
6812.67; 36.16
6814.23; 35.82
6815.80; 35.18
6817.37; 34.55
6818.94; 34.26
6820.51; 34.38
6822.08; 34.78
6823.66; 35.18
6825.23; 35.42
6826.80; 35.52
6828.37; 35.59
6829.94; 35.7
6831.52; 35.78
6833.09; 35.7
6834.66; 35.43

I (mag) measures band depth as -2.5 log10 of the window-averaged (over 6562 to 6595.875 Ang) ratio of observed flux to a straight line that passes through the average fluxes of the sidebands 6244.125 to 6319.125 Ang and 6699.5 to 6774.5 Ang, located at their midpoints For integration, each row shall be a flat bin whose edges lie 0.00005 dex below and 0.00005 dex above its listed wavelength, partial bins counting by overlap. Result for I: 0.14 mag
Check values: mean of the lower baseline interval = 39.4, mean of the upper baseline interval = 35.3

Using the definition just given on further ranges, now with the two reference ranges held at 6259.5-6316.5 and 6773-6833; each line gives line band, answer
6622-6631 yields 0.01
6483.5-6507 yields 0.02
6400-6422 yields 0.01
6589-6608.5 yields 0.04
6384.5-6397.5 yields 0.01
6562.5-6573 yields 0.32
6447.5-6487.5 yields -0.01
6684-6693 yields 0.01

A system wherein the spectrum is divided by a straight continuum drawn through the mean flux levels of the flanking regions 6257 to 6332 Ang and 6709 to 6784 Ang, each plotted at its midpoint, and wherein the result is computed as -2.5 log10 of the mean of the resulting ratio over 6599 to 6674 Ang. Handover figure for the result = 0.007 mag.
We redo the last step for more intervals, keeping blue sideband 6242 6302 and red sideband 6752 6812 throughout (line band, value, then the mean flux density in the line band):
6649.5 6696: 0.01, 36.1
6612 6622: 0.02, 35.9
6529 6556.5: 0.01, 36.9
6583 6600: 0.05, 35.4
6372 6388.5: 0.02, 37.8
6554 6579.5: 0.20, 31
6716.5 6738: 0.02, 35.1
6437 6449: -0.02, 38.9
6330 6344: -0.01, 39.5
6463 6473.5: -0.03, 39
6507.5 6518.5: 0.03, 36.7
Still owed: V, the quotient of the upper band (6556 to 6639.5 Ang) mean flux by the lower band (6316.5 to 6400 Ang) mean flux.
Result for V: 0.87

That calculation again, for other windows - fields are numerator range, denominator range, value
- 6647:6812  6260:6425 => 0.91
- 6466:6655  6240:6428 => 0.92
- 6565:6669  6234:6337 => 0.89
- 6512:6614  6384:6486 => 0.91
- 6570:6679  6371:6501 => 0.93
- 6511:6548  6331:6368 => 0.94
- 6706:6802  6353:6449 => 0.91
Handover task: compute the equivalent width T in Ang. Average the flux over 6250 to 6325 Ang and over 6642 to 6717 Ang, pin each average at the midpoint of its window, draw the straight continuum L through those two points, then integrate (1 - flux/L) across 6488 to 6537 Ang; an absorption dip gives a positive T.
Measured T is 0.38 Ang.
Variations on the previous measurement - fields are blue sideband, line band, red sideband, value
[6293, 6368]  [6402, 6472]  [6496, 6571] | -1.5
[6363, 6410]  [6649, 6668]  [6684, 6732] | -0.3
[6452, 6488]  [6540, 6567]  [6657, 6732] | 2.2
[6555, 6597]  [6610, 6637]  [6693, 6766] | -2.1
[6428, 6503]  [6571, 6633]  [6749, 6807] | 3.2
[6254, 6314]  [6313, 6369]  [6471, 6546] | -1.5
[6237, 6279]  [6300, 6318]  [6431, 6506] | 0.0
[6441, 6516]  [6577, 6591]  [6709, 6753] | 1.0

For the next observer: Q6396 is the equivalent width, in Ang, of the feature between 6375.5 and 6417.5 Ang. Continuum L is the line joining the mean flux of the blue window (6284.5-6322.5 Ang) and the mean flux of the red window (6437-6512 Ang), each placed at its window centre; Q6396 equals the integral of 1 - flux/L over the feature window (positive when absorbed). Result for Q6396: 0.7 Ang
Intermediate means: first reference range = 39.6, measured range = 38.1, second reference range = 38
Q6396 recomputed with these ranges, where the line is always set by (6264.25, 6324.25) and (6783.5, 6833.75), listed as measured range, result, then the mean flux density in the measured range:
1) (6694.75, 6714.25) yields 0.5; 35.2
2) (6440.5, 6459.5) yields 0.0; 38.3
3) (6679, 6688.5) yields 0.0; 36.2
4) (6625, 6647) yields 0.1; 36.5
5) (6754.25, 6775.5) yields 0.2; 35.4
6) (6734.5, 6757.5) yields 0.1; 35.6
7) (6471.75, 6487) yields -0.2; 38.6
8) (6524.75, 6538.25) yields 0.1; 37.3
